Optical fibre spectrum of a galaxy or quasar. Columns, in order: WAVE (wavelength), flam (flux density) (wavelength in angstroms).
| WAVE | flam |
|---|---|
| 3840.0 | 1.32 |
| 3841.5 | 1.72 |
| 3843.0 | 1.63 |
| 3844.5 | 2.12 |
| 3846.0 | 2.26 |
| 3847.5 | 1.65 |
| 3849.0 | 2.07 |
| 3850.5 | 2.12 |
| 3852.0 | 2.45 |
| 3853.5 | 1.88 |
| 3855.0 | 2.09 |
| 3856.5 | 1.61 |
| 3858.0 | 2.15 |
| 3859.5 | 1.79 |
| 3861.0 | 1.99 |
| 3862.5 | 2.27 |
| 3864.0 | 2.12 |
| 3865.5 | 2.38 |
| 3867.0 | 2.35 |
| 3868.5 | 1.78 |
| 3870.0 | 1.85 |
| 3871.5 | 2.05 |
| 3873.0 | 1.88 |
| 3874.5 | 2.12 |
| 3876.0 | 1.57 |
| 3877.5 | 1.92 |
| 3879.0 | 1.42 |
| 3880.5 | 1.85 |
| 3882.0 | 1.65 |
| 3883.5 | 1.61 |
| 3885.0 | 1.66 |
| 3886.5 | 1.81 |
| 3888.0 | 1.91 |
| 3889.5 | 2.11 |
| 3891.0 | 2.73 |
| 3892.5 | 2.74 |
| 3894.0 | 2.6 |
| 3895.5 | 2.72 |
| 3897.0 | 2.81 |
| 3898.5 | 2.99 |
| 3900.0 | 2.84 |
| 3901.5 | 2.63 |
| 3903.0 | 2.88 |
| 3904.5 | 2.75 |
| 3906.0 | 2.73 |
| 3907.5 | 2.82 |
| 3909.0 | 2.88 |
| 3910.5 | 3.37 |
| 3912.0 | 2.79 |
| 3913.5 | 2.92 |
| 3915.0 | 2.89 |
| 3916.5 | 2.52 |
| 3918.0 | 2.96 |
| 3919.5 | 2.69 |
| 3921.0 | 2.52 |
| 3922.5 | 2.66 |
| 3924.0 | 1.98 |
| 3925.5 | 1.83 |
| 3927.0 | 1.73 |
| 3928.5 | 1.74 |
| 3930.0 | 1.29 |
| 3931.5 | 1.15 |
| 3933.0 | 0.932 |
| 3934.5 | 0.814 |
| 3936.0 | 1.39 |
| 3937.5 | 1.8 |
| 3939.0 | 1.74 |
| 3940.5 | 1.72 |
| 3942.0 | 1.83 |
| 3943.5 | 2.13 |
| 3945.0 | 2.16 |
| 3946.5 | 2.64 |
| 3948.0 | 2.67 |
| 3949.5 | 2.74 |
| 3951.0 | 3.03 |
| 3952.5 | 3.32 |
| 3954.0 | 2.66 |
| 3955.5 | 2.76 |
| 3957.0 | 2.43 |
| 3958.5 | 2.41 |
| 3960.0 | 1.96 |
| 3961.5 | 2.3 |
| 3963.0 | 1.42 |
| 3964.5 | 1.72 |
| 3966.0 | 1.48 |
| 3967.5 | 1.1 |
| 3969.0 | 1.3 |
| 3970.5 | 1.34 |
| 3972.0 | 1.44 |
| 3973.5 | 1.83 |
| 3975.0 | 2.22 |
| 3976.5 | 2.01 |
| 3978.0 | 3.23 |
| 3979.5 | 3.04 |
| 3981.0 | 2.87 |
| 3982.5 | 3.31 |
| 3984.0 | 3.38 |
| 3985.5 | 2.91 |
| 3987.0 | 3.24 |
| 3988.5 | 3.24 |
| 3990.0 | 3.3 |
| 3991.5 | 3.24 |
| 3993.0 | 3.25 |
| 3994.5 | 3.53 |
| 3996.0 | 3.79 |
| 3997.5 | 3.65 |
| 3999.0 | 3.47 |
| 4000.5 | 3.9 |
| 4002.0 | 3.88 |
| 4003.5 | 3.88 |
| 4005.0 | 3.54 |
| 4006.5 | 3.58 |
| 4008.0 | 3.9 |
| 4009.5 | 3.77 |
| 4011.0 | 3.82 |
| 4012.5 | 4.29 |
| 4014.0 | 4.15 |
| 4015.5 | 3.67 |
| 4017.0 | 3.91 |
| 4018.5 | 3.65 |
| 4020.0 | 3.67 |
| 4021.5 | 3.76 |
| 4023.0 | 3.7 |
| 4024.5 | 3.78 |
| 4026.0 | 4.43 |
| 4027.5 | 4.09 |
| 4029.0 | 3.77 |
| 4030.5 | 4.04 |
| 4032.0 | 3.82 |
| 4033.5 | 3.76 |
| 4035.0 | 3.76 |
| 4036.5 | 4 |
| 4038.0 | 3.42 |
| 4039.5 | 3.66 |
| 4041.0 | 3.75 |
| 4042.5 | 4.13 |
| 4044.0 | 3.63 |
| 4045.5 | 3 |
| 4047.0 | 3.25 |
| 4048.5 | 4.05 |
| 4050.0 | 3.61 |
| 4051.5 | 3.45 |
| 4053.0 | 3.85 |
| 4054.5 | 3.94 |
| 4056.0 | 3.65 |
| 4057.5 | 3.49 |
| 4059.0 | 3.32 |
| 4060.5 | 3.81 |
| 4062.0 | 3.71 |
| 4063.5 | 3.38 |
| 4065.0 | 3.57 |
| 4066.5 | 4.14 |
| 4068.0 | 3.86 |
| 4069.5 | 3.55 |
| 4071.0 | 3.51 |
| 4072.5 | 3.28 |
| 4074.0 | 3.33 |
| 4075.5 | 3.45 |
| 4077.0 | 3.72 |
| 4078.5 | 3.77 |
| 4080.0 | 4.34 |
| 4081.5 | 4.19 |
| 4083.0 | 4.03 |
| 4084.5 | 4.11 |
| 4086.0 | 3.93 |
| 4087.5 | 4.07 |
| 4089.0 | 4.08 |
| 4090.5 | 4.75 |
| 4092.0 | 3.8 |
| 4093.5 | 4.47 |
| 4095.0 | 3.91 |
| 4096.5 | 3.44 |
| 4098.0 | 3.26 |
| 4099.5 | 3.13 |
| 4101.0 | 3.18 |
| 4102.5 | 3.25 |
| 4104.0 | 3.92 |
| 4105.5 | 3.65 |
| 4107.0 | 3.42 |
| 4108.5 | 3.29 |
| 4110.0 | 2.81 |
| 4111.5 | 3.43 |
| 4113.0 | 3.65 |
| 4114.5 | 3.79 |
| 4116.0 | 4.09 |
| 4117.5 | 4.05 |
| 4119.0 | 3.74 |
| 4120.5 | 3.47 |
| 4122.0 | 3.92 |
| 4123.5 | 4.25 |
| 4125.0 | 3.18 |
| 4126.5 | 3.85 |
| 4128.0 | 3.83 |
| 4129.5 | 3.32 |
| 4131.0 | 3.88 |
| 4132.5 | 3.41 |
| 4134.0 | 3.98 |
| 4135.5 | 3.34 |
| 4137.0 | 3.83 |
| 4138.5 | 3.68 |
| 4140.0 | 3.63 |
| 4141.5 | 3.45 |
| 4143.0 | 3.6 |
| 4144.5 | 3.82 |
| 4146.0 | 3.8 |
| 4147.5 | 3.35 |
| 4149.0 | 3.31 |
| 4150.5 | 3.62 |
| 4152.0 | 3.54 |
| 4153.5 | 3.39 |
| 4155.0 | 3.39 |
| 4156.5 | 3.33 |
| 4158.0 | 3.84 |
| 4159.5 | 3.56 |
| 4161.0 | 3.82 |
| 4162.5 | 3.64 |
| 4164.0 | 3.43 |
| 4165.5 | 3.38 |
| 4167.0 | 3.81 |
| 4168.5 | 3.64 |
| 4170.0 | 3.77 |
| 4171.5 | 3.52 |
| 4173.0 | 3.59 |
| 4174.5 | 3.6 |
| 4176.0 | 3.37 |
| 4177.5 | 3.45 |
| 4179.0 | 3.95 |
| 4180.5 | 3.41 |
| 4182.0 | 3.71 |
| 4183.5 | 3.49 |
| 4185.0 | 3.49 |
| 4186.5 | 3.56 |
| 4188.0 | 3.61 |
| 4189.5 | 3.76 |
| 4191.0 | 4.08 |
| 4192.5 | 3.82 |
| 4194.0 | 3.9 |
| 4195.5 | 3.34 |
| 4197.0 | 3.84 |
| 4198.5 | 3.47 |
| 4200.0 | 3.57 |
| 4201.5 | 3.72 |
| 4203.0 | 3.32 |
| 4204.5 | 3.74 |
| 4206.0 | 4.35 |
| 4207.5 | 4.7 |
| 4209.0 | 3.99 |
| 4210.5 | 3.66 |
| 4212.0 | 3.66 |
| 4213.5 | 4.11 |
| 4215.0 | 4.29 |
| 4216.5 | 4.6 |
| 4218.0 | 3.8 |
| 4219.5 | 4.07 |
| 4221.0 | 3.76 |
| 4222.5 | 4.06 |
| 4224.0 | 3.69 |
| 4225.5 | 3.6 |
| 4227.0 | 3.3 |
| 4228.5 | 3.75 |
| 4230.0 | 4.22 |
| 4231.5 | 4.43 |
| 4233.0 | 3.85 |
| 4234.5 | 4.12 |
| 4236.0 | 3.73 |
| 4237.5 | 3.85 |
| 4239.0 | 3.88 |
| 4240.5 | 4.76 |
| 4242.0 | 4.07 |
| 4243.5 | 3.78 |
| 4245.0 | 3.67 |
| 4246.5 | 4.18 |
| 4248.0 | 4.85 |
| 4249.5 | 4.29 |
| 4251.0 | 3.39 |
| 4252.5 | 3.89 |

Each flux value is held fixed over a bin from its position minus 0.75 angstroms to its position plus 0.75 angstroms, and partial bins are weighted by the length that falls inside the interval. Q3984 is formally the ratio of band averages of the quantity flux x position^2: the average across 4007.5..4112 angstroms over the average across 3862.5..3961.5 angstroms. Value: 1.79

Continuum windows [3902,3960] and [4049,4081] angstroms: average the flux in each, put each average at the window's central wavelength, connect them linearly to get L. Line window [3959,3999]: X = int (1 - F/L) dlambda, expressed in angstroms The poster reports 3.8 angstroms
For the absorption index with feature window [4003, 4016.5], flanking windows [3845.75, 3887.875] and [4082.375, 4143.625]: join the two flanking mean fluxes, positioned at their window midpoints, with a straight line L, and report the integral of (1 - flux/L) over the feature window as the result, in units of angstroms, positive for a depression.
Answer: -4.0 angstroms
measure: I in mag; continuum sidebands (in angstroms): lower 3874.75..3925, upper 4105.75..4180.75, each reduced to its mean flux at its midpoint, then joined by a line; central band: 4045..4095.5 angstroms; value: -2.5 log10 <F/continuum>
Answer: -0.160 mag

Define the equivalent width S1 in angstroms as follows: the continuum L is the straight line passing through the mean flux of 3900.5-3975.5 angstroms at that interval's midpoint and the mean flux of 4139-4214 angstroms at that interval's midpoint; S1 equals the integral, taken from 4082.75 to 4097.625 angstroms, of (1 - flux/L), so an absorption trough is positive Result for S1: -4.4 angstroms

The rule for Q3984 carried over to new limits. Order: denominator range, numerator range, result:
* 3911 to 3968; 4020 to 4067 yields 1.84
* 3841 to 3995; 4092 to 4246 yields 1.86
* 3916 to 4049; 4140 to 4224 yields 1.41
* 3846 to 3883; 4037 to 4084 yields 2.07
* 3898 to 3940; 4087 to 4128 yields 1.78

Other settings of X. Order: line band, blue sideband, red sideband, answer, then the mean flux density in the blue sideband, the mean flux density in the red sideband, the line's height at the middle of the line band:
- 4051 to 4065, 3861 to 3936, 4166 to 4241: -2.6 angstroms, 2.22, 3.81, 3.05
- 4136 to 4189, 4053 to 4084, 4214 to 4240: 3.7 angstroms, 3.71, 3.95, 3.85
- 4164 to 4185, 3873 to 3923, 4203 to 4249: 1.0 angstroms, 2.45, 4.01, 3.76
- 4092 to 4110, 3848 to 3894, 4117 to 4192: -1.1 angstroms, 2.01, 3.63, 3.32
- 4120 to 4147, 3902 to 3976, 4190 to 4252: -2.3 angstroms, 2.17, 3.93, 3.39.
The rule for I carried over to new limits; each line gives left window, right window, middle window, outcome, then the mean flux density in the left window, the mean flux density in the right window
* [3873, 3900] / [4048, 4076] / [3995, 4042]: -0.17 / 2.14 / 3.63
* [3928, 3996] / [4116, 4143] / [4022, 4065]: -0.25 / 2.29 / 3.7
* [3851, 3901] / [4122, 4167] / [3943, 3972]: 0.18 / 2.11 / 3.61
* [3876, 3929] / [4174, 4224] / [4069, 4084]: -0.16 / 2.41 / 3.79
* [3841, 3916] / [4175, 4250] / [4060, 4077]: -0.14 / 2.24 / 3.87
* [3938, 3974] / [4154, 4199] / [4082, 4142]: -0.17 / 2.09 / 3.62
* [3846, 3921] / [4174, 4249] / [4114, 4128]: -0.12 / 2.3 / 3.86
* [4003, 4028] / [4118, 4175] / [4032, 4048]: 0.05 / 3.86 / 3.62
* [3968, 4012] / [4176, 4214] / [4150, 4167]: 0.02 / 3.09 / 3.74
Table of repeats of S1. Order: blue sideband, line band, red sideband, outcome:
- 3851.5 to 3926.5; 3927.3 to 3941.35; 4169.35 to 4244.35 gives 6.2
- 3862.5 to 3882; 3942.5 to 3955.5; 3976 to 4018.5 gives 1.1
